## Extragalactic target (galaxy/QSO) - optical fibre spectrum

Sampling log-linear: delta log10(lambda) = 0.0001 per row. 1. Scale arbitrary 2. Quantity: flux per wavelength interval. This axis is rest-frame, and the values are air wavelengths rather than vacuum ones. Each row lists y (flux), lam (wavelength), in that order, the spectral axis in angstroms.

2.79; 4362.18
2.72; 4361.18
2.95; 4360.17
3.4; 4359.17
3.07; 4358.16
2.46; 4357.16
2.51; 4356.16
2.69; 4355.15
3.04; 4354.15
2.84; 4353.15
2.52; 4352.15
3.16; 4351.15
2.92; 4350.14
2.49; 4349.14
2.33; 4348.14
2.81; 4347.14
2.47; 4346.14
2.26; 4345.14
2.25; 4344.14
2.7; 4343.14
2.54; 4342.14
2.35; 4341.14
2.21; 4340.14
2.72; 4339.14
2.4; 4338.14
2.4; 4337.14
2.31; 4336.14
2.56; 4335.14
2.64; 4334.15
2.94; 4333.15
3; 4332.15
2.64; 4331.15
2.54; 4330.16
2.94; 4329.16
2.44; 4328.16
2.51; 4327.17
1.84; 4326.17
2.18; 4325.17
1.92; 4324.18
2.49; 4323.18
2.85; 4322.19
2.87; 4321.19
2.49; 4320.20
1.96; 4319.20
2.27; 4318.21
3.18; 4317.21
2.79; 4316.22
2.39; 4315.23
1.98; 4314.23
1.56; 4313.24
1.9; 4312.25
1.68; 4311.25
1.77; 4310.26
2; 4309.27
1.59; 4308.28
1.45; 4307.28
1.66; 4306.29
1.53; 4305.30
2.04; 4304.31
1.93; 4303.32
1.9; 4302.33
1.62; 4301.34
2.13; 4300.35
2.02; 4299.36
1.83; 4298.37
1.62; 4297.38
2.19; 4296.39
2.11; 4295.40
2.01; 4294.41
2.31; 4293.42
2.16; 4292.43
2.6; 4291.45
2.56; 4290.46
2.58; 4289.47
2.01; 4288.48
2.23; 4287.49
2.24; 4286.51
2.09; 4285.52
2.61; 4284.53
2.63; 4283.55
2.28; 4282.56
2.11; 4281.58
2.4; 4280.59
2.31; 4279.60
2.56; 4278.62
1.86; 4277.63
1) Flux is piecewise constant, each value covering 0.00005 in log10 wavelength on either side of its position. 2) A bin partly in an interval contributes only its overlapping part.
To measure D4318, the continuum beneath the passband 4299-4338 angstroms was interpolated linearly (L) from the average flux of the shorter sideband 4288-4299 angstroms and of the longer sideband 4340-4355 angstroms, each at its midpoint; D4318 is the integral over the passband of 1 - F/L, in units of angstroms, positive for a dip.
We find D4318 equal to 2.5 angstroms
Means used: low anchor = 2.18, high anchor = 2.61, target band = 2.23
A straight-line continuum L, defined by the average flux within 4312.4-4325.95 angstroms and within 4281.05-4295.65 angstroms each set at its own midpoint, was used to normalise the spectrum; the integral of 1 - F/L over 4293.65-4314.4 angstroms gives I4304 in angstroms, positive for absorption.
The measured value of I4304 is 4.4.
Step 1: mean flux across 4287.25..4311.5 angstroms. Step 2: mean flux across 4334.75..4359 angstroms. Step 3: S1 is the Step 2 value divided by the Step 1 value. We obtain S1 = 1.3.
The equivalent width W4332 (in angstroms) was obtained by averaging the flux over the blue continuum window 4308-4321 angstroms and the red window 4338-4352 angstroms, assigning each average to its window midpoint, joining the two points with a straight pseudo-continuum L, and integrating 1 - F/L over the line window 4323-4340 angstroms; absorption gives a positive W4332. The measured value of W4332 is -0.9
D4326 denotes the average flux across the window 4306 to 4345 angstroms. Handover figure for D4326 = 2.33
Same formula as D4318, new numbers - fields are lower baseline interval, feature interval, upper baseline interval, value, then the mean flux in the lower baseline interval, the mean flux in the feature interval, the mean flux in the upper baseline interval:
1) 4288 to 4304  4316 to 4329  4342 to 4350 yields -0.80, 2.1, 2.45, 2.5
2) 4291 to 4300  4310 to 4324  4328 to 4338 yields 0.65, 2.09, 2.3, 2.64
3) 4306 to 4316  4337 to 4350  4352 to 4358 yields 0.05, 1.83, 2.47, 2.71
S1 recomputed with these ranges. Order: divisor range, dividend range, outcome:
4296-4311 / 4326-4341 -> 1.41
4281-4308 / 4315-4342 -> 1.20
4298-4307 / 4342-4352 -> 1.41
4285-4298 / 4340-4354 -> 1.17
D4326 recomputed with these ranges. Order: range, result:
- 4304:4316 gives 1.82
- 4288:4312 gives 1.97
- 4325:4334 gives 2.57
